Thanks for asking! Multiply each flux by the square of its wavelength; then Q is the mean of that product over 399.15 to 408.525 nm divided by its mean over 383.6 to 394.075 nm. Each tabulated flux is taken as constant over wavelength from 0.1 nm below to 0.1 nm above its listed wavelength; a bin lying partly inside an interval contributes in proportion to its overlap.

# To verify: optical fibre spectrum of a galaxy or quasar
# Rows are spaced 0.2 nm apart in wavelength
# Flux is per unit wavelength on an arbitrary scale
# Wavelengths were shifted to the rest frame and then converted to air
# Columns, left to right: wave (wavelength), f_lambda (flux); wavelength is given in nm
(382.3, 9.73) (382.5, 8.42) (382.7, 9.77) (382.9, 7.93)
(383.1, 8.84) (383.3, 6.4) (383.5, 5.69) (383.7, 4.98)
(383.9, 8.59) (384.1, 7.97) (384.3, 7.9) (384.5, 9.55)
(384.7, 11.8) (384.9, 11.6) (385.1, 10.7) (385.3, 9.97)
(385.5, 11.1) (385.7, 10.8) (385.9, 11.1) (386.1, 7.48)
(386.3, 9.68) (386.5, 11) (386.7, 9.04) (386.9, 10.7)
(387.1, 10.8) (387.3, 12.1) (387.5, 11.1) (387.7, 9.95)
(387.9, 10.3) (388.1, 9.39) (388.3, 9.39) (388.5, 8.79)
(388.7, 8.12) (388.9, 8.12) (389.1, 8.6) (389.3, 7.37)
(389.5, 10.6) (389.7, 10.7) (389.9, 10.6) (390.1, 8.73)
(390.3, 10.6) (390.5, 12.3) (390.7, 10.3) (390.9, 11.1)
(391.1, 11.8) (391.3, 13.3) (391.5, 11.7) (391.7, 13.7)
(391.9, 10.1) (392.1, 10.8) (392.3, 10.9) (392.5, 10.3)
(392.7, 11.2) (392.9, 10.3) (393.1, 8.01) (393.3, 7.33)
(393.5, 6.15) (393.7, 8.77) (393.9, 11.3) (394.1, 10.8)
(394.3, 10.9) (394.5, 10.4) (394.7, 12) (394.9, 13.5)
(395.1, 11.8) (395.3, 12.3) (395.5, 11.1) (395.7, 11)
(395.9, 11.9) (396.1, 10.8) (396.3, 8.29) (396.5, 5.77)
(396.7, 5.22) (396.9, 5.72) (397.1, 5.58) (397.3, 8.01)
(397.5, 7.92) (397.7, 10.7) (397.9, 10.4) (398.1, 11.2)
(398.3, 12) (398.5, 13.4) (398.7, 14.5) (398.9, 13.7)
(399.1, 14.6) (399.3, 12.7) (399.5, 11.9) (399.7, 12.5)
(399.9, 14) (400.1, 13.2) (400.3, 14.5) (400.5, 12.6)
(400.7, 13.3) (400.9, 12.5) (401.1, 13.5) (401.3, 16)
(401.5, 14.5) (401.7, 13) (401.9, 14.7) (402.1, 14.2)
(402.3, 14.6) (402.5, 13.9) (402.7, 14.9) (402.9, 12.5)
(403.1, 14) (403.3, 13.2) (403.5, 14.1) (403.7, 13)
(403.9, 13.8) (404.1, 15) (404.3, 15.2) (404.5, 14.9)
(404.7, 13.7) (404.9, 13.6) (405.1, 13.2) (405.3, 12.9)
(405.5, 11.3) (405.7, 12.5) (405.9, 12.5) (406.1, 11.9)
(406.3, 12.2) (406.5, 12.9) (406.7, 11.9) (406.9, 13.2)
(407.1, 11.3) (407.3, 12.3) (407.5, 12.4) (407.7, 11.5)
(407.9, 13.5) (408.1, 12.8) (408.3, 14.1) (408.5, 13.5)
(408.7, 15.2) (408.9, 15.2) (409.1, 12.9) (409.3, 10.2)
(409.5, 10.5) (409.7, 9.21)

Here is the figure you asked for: 1.44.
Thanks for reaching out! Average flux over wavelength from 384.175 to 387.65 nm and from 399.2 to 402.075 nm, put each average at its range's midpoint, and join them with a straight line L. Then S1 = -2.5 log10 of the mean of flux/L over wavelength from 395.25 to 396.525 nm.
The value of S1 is 0.20 mag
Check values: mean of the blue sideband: 10.4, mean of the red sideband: 13.5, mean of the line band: 10.3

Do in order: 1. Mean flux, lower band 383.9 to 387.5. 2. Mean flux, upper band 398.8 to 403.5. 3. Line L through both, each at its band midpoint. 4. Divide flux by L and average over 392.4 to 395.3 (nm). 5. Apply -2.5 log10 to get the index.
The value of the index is 0.17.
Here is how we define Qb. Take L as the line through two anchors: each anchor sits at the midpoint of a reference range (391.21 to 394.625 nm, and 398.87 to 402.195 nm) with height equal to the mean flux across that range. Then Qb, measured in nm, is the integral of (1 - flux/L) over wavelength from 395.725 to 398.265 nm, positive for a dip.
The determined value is 0.73 nm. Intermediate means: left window 10.4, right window 13.6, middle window 8.62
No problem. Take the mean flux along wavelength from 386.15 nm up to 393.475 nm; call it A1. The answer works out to 10.2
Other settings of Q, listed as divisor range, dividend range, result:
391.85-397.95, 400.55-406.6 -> 1.47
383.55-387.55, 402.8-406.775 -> 1.48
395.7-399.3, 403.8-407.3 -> 1.34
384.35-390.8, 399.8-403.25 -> 1.48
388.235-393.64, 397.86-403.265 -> 1.41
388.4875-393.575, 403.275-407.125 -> 1.40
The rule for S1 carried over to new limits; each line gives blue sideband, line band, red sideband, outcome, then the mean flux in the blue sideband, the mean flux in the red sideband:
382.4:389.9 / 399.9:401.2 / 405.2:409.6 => -0.16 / 9.38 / 12.6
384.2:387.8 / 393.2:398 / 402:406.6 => 0.25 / 10.4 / 13.5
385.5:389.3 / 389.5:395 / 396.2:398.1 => -0.22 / 9.77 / 7.71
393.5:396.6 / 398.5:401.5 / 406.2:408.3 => -0.19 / 10.6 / 12.5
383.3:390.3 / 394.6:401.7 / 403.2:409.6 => 0.00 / 9.51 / 13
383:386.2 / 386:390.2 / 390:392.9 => 0.05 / 9.03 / 11.2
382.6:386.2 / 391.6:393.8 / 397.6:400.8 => 0.14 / 9.01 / 12.8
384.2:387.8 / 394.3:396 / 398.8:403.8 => 0.06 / 10.4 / 13.7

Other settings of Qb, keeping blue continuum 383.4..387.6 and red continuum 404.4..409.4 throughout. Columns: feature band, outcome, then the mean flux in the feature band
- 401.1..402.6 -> -0.28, 14.4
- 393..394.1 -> 0.24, 8.54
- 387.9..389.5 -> 0.22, 8.78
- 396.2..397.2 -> 0.46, 6.12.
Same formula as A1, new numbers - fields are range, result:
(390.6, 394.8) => 10.5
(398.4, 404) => 13.7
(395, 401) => 11.1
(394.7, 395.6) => 12.2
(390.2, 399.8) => 10.6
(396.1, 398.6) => 8.77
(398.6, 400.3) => 13.5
